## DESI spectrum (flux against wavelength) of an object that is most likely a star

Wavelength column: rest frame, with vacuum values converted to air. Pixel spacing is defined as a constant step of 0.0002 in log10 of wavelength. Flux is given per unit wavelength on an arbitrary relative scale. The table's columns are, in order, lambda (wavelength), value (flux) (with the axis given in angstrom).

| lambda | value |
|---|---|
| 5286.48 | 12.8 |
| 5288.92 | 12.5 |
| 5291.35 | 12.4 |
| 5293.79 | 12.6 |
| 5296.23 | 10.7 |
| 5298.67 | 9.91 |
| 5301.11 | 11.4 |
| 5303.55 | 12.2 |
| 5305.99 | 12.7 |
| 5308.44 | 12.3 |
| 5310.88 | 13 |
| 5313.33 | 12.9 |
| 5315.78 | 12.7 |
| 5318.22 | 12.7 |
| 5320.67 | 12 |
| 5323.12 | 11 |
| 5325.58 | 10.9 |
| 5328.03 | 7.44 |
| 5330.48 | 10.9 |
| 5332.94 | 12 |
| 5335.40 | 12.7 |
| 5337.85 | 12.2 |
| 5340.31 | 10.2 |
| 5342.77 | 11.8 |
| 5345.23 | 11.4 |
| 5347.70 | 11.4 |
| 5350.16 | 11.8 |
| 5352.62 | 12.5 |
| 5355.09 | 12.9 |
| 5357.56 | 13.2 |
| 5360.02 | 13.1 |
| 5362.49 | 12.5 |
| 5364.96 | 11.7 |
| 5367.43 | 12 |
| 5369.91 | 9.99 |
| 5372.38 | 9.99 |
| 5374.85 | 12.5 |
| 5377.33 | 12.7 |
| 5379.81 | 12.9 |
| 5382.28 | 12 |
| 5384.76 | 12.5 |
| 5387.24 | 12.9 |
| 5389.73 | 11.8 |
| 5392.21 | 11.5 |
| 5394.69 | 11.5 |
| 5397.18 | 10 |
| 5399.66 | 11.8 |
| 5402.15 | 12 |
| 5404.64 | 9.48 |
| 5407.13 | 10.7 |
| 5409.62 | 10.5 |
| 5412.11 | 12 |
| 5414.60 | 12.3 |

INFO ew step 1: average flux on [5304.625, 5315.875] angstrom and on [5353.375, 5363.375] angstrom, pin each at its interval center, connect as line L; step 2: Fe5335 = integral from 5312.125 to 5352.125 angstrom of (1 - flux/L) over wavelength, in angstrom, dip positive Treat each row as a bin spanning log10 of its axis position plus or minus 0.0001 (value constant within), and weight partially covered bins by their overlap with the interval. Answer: 4.01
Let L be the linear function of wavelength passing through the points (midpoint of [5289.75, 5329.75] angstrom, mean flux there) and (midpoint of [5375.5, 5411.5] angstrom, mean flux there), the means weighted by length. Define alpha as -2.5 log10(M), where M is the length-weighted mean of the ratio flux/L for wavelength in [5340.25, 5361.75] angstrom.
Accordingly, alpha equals -0.05 mag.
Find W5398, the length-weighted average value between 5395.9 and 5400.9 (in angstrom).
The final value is 10.9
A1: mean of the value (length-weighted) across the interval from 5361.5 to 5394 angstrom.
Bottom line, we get 11.9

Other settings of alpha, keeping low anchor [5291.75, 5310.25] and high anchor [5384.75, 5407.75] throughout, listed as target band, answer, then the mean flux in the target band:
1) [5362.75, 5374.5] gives 0.03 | 11.2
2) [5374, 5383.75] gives -0.10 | 12.5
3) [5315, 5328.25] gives 0.03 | 11.4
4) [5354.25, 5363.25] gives -0.13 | 13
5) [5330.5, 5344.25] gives -0.01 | 11.7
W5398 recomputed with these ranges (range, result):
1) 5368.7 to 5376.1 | 10.8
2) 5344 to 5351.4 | 11.5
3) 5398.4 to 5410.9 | 10.9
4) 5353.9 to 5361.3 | 13.1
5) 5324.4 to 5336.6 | 10.8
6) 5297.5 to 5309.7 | 11.7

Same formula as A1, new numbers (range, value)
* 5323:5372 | 11.6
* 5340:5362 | 12.1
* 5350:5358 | 12.6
